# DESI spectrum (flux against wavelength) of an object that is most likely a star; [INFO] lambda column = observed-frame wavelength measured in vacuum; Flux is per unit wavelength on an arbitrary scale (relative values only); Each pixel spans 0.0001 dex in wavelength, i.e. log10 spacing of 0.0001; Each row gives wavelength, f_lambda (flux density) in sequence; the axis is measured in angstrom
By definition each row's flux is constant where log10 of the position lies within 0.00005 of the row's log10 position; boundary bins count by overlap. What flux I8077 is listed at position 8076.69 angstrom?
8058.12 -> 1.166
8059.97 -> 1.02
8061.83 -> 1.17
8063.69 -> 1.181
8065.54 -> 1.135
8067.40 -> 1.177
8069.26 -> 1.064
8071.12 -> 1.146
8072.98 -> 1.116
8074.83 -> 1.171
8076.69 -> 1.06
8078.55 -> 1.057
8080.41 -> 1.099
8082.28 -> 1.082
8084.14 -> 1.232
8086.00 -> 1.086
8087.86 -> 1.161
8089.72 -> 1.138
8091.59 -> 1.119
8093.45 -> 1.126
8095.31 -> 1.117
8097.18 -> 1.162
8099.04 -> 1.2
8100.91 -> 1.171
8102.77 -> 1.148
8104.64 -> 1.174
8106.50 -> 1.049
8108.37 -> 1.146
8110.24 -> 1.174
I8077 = 1.06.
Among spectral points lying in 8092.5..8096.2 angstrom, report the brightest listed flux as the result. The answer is 1.126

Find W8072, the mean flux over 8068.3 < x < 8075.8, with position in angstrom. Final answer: 1.12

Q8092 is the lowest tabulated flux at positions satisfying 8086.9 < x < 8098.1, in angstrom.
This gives 1.117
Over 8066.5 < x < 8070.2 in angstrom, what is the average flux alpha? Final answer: 1.12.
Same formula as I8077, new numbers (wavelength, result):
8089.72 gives 1.138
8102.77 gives 1.148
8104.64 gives 1.174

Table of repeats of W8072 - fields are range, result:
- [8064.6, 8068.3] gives 1.16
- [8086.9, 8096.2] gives 1.13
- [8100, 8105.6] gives 1.17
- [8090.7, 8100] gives 1.15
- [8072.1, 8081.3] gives 1.1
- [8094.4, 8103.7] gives 1.16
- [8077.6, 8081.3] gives 1.08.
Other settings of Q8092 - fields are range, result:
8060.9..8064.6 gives 1.17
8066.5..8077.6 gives 1.06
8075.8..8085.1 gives 1.057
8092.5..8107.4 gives 1.049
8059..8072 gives 1.02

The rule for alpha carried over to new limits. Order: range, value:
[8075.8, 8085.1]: 1.11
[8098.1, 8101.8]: 1.19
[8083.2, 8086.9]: 1.16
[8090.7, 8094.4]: 1.12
